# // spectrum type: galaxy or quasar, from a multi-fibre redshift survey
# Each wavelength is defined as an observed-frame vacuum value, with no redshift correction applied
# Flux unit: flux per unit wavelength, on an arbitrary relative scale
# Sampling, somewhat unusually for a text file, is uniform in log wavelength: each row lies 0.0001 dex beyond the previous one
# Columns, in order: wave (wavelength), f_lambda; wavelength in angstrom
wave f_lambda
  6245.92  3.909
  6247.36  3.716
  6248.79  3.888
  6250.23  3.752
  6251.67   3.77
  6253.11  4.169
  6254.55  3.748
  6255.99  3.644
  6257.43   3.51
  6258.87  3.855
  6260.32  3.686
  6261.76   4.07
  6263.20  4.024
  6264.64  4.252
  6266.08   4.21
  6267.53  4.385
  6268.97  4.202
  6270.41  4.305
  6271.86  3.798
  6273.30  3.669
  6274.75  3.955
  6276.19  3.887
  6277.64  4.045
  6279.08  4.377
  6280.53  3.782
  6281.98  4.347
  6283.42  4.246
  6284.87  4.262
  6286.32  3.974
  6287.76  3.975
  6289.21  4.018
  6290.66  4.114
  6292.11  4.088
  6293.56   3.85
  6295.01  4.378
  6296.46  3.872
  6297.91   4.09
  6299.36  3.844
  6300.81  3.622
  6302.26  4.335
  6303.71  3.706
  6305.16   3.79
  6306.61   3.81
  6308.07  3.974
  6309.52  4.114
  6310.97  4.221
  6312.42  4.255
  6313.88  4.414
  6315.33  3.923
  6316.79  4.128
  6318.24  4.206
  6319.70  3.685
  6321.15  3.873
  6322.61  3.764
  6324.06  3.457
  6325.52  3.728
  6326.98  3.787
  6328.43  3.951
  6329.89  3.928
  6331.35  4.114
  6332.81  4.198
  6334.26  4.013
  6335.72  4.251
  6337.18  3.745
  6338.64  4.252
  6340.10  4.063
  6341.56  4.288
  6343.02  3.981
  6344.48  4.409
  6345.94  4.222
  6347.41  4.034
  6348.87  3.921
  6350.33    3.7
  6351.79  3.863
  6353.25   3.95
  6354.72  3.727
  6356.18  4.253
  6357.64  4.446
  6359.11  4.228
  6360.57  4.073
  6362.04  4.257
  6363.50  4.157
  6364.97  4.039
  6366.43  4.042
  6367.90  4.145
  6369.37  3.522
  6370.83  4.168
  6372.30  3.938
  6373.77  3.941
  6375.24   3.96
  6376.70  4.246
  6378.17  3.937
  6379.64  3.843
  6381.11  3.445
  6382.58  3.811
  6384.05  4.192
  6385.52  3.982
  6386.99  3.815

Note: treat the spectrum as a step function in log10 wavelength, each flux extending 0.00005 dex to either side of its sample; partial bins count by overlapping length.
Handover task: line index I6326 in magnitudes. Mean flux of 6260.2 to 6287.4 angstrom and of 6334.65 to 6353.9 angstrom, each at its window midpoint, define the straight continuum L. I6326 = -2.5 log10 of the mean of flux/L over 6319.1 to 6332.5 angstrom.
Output 0.07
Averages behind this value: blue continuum 4.09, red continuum 4.05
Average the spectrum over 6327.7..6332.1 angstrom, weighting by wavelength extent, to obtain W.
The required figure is 4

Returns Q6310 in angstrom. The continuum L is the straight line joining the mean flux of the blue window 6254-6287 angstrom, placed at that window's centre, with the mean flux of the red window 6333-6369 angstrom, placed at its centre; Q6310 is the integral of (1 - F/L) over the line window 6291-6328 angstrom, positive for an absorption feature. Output 0.80 angstrom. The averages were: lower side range 4.01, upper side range 4.08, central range 3.96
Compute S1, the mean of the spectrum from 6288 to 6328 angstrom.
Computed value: 3.96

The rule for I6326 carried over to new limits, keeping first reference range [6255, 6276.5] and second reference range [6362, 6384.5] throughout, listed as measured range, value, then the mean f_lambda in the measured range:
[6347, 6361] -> -0.01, 4.02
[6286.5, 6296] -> -0.03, 4.06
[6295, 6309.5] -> 0.01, 3.93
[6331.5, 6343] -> -0.04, 4.11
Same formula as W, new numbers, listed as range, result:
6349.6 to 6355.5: 3.82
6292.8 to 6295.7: 4.11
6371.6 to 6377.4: 4.02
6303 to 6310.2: 3.88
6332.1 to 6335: 4.12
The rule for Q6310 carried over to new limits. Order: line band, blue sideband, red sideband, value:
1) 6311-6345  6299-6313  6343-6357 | -0.3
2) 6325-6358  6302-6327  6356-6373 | 0.0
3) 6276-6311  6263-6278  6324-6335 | -0.1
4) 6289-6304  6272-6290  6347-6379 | 0.1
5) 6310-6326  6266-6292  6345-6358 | 0.3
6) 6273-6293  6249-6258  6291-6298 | -0.4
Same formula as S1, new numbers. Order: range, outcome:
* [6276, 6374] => 4.03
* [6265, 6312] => 4.04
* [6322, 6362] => 4.02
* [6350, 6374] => 4.03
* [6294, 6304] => 3.99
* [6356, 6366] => 4.2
